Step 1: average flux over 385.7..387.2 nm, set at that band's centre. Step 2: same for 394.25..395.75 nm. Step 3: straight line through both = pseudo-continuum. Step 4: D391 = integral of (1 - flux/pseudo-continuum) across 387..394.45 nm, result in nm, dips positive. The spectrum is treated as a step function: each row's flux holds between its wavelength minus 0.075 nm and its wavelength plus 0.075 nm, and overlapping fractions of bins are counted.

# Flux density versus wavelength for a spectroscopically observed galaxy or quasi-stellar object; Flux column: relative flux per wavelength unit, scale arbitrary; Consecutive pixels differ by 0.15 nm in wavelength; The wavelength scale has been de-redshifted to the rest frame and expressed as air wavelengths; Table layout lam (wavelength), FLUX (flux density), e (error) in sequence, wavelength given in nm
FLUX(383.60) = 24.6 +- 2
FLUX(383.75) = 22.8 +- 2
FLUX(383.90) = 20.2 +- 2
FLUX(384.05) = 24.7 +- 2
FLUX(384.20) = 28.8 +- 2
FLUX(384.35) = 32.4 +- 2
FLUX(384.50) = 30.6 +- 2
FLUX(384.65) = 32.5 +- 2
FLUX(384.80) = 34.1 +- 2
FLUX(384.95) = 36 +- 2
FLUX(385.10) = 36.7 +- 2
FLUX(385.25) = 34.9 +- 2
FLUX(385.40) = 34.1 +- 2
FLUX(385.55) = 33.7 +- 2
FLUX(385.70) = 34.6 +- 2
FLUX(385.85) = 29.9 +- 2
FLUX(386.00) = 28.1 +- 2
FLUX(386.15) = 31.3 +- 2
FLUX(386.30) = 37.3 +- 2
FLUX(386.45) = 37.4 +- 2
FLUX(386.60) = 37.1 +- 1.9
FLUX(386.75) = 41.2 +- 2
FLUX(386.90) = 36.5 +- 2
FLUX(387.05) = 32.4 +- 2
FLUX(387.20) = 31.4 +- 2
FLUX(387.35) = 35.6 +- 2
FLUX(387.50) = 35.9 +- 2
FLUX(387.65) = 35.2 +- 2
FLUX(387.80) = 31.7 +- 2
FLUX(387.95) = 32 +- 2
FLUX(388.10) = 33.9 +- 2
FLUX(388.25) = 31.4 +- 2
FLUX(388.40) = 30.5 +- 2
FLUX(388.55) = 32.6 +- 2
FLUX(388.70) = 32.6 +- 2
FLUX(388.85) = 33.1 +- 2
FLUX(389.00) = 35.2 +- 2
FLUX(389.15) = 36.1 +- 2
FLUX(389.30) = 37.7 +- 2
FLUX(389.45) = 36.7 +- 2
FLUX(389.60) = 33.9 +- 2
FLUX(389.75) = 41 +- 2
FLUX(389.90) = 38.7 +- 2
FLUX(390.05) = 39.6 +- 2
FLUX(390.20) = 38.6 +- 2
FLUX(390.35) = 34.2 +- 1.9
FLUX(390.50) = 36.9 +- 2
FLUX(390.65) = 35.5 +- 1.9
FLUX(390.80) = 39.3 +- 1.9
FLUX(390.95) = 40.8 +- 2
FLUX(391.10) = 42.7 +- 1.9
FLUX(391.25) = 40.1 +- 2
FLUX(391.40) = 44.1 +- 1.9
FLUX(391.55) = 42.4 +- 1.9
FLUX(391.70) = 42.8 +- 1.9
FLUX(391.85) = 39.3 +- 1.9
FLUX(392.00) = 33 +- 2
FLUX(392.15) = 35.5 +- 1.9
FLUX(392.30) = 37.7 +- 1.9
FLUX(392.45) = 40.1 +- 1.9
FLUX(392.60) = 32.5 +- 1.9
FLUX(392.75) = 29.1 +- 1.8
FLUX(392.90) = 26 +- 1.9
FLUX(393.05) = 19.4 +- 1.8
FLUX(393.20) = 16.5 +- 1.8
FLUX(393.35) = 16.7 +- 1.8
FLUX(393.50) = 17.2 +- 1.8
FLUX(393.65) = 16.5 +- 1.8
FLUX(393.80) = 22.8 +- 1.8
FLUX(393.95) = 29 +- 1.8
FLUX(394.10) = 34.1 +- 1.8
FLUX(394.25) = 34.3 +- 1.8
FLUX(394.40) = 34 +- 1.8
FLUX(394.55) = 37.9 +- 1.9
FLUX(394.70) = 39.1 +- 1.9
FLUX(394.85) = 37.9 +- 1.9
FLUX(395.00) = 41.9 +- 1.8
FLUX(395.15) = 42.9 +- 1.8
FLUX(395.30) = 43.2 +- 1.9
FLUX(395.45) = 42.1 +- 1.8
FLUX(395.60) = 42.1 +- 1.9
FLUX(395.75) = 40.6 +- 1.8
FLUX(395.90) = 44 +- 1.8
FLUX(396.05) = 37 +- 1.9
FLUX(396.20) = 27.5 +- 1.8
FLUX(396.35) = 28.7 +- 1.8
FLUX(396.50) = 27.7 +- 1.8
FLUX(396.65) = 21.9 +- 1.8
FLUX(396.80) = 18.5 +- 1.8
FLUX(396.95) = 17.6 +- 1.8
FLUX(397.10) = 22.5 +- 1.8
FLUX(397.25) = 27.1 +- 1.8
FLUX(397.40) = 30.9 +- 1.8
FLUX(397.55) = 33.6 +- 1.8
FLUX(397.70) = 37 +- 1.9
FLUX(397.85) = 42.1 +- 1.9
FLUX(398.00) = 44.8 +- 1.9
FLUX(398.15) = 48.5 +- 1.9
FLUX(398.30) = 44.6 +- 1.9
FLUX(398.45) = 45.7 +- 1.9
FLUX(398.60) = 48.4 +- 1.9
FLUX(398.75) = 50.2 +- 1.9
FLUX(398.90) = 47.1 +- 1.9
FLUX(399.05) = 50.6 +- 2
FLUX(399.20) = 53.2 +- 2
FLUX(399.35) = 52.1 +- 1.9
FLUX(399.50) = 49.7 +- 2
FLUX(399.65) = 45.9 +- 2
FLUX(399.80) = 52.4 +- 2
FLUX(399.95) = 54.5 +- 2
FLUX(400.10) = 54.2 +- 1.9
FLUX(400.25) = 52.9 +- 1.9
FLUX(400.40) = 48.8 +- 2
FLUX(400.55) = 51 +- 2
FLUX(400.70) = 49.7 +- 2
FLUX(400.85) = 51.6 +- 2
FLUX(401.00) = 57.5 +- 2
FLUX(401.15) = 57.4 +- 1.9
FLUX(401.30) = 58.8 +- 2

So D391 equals 0.69 nm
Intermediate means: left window 34.4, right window 39.9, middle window 33.6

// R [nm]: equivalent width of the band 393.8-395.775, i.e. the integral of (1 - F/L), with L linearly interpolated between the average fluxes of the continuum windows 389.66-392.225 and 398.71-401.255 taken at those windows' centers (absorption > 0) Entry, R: 0.30 nm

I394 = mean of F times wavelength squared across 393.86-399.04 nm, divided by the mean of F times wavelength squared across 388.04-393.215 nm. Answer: 1.06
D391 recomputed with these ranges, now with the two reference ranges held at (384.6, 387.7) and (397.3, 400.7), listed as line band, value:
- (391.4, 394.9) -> 0.85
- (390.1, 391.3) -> 0.02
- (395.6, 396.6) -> 0.22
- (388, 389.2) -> 0.13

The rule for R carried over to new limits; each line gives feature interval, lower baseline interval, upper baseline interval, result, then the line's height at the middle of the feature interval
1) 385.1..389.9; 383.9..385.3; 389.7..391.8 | 0.12 nm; 35.4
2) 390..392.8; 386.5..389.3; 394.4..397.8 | -0.34 nm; 34.1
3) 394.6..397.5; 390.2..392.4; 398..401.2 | 0.76 nm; 45.6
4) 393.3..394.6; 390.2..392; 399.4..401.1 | 0.49 nm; 43.3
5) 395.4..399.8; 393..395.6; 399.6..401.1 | 0.41 nm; 42.6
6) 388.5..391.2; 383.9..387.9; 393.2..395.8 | -0.31 nm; 33.2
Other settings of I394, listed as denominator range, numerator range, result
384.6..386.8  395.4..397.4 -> 0.93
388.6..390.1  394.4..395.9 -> 1.15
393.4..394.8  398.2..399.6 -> 1.71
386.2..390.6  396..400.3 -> 1.20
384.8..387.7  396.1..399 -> 1.07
